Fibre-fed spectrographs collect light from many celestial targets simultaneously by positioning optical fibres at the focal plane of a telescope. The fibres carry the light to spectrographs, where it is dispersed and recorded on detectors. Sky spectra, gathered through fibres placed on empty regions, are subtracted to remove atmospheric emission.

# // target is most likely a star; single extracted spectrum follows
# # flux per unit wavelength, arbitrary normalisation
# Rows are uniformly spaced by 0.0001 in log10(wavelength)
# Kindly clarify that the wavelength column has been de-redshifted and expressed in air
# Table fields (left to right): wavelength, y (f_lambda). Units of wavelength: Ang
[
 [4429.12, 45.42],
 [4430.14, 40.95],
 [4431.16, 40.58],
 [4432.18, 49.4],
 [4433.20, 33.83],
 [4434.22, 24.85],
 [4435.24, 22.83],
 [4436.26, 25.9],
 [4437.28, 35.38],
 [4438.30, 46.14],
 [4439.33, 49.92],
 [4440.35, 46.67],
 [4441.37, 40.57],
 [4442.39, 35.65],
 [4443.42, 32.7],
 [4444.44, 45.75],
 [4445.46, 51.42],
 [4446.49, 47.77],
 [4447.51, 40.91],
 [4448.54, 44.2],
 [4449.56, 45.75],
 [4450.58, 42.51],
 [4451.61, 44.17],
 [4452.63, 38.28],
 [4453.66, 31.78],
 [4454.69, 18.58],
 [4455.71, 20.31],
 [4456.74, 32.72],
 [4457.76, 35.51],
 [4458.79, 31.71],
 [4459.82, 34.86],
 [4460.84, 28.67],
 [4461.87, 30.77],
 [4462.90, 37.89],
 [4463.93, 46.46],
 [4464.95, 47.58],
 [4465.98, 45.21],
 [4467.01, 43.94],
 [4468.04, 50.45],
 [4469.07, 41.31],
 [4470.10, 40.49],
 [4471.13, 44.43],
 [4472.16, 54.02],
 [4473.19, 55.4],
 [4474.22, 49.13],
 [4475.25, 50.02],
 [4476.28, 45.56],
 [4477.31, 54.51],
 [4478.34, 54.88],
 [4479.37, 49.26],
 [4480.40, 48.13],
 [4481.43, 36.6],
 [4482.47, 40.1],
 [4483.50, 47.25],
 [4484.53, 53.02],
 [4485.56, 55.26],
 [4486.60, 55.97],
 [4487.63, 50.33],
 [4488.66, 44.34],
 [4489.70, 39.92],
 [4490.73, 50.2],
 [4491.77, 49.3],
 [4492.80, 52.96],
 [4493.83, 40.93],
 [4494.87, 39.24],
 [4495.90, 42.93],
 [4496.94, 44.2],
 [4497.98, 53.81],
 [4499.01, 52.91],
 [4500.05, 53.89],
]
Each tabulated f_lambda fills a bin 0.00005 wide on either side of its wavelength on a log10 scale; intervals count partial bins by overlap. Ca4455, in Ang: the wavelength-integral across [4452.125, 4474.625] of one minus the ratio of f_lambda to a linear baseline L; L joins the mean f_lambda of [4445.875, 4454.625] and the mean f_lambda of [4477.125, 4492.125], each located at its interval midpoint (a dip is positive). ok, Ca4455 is 2.5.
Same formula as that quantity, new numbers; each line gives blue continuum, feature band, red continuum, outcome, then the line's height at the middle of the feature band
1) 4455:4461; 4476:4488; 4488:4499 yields -2.42 Ang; 41.1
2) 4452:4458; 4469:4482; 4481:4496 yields -2.67 Ang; 40.1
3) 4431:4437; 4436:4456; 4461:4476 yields -1.59 Ang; 36.9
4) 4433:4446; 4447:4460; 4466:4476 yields 2.01 Ang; 42.2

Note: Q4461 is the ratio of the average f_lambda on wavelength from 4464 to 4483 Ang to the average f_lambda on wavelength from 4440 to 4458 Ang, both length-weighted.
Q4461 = 1.22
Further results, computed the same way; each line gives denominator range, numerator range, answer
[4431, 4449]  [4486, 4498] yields 1.18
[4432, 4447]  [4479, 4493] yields 1.23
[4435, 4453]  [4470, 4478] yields 1.21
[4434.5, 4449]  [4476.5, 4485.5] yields 1.20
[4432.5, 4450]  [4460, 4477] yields 1.12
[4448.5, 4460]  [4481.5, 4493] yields 1.40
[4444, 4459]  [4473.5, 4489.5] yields 1.28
